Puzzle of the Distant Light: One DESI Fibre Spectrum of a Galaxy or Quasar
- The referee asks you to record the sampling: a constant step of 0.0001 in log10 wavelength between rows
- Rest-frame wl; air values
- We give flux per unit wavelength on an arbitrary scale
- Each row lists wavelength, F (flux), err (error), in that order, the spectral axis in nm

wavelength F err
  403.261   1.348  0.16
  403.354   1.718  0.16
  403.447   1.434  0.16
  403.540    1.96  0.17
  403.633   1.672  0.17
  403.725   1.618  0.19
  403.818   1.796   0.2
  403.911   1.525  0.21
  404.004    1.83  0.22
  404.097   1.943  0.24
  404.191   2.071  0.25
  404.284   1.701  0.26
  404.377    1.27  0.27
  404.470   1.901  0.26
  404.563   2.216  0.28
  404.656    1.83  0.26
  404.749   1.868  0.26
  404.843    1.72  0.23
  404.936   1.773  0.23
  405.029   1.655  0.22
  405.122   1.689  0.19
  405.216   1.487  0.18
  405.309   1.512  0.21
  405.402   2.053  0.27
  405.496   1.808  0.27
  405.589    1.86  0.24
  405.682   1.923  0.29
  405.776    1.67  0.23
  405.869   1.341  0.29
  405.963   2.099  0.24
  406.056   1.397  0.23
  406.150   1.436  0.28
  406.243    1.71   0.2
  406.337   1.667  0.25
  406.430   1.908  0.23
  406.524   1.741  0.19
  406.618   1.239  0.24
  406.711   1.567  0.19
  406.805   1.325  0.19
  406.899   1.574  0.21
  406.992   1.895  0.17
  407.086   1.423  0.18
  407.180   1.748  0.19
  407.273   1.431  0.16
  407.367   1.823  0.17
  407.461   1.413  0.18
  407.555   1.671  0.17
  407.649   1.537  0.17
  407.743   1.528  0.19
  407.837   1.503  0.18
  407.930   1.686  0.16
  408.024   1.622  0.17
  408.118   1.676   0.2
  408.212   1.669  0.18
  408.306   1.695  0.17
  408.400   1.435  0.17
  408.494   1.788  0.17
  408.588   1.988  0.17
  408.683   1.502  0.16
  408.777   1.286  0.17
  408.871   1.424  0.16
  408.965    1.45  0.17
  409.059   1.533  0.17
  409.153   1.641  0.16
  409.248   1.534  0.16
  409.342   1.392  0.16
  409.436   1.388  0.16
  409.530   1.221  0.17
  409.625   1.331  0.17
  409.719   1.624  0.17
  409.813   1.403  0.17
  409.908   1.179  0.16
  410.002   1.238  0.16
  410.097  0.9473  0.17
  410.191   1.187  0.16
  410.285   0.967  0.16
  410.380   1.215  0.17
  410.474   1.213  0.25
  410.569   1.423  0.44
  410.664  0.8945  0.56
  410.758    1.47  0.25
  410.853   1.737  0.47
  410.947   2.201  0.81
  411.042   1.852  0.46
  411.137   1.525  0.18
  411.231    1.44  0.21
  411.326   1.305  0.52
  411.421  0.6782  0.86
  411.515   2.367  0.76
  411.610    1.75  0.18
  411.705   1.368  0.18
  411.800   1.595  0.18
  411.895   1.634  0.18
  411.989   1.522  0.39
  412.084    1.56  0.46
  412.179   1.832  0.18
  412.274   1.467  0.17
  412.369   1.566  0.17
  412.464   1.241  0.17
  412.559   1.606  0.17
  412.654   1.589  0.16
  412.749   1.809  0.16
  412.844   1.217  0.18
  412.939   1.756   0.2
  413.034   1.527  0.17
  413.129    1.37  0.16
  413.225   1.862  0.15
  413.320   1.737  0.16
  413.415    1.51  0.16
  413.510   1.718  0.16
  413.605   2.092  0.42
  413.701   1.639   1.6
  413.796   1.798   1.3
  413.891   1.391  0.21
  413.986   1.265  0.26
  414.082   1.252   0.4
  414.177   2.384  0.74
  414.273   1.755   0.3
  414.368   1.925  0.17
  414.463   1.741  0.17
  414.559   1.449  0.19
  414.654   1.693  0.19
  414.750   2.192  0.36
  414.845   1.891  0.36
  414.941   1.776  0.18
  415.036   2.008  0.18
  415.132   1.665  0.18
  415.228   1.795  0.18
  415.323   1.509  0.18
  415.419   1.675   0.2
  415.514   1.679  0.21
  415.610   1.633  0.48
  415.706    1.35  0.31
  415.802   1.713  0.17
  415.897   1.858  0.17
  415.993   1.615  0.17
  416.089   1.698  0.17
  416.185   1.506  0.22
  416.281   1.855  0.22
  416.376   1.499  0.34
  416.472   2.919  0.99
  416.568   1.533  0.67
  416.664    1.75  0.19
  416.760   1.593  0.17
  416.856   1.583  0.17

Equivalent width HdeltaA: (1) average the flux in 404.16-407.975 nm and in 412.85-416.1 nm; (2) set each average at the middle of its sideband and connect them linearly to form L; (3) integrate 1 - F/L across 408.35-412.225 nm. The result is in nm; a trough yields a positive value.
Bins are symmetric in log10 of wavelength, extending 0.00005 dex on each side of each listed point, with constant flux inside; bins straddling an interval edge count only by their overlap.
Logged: 0.51 nm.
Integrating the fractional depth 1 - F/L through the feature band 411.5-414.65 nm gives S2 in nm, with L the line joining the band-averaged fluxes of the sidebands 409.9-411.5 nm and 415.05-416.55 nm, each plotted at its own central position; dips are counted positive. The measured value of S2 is -0.23 nm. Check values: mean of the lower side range 1.35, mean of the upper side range 1.73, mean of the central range 1.64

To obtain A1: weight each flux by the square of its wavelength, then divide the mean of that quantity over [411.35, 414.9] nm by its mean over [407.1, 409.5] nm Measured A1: 1.07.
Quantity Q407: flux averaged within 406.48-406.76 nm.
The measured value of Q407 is 1.51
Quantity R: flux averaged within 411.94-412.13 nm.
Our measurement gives 1.55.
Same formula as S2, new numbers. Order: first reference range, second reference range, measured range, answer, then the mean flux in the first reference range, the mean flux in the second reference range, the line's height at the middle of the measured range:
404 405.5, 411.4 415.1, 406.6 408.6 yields 0.16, 1.78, 1.66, 1.74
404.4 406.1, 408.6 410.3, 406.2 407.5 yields 0.00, 1.76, 1.37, 1.61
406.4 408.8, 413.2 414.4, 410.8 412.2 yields 0.04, 1.6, 1.71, 1.67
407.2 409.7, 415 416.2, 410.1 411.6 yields 0.16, 1.55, 1.67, 1.59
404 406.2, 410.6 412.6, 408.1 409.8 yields 0.11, 1.75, 1.55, 1.63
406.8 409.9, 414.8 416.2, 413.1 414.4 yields -0.03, 1.55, 1.69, 1.66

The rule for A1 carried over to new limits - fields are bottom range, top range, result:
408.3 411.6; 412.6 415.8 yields 1.19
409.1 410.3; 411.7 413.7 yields 1.23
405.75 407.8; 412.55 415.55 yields 1.10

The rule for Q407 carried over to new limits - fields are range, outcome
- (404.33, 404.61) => 1.8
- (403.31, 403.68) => 1.7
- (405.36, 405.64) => 1.91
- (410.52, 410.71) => 1.16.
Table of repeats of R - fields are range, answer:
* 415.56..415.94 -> 1.64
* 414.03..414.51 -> 1.81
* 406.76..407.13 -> 1.56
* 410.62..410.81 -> 1.2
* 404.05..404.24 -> 1.99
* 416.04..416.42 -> 1.64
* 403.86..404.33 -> 1.81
